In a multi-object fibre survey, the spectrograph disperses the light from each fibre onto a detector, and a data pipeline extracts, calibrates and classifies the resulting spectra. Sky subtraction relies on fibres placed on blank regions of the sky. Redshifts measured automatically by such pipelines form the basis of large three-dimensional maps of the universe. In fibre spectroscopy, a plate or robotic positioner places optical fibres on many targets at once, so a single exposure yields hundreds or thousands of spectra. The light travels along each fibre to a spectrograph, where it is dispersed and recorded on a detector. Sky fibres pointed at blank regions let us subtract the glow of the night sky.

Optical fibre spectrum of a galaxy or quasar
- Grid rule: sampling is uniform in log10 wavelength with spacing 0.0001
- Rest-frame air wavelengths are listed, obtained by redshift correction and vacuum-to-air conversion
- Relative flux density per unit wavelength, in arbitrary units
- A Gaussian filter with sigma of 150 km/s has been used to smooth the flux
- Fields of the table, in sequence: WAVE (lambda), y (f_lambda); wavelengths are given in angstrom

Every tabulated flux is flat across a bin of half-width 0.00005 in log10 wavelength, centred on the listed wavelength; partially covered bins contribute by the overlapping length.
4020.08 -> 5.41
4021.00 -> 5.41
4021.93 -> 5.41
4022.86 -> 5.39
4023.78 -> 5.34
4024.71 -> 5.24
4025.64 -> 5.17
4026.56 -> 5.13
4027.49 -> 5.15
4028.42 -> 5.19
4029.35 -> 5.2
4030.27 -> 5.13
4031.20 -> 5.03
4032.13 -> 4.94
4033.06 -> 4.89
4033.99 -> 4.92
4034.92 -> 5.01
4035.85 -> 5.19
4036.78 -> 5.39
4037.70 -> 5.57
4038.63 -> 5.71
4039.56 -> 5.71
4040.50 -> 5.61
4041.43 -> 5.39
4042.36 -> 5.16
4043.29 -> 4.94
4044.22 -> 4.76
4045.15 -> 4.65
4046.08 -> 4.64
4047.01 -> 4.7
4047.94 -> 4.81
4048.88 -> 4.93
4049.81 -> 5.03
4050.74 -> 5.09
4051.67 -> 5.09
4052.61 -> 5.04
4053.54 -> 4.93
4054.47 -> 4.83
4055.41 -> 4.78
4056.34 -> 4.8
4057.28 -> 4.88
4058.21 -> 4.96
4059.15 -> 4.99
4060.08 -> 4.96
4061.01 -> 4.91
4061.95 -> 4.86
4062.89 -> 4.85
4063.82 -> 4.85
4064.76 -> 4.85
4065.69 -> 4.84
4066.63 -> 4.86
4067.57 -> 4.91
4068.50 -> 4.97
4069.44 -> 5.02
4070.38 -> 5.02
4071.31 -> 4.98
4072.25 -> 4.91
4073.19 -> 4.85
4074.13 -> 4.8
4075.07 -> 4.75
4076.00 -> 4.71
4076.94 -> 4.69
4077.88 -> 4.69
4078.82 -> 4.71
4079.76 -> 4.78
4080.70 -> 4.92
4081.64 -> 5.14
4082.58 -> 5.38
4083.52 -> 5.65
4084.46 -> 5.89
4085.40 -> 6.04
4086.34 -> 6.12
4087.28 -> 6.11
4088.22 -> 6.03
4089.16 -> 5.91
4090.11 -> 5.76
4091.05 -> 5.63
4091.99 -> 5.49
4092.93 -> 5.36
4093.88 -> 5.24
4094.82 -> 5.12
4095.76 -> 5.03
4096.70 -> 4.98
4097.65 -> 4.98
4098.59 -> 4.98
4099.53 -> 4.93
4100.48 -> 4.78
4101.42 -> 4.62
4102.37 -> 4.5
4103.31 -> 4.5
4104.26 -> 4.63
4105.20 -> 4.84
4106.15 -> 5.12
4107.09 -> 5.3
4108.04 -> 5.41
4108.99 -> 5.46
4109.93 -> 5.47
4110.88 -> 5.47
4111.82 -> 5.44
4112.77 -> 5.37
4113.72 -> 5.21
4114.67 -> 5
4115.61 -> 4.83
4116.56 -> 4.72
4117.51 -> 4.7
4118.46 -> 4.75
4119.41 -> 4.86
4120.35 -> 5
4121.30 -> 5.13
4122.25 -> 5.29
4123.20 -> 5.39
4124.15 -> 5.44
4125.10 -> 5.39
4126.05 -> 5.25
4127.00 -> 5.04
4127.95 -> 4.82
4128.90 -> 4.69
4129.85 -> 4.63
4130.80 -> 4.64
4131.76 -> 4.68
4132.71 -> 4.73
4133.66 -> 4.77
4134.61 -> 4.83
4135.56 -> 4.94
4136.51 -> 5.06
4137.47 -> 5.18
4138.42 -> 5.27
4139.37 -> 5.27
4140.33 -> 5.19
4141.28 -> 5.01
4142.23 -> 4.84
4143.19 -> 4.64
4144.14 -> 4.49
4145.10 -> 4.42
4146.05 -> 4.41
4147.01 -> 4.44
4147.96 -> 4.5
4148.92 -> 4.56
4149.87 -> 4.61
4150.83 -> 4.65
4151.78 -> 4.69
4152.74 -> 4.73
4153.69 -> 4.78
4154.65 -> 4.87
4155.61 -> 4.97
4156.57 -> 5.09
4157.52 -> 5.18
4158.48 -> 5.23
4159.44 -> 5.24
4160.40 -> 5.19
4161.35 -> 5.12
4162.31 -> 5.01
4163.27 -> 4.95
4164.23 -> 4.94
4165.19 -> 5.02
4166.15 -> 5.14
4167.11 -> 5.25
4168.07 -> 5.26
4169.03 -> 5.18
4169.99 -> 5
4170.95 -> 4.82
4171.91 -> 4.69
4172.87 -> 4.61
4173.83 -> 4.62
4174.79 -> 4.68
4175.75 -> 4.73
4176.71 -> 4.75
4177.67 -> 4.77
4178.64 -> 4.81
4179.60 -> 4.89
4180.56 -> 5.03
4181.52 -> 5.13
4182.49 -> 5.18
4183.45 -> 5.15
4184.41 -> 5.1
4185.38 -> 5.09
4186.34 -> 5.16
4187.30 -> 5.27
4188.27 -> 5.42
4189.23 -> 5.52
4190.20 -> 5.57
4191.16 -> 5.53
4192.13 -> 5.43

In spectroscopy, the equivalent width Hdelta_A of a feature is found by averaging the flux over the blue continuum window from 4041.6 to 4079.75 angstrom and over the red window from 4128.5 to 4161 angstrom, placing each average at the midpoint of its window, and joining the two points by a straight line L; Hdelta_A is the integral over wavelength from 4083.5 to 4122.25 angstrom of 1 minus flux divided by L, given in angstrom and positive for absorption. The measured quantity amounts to -2.91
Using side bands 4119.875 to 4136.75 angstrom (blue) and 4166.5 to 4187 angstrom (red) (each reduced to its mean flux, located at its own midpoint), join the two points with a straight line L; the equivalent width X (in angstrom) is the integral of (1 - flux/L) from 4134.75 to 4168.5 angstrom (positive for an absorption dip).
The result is 0.4 angstrom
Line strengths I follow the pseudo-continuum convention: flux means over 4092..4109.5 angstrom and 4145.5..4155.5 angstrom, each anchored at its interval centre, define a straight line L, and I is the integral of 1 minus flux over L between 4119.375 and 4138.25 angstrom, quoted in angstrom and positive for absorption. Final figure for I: -0.78 angstrom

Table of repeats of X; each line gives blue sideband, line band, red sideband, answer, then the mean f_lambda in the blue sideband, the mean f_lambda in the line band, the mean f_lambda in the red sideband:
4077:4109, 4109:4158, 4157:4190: 1.9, 5.22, 4.93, 5.04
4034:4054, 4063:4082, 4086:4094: 2.2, 5.11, 4.86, 5.75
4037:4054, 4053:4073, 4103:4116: 0.8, 5.1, 4.9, 5.16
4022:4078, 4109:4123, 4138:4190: -0.4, 5.01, 5.11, 4.94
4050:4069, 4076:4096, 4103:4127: -1.5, 4.91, 5.4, 5.12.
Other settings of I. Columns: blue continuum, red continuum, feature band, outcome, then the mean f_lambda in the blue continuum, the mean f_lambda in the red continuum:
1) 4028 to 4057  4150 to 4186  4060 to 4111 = -0.9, 5.06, 4.96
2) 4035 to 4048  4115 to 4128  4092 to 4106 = 0.5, 5.17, 5.05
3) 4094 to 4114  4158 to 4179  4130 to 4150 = 0.9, 5.06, 4.95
